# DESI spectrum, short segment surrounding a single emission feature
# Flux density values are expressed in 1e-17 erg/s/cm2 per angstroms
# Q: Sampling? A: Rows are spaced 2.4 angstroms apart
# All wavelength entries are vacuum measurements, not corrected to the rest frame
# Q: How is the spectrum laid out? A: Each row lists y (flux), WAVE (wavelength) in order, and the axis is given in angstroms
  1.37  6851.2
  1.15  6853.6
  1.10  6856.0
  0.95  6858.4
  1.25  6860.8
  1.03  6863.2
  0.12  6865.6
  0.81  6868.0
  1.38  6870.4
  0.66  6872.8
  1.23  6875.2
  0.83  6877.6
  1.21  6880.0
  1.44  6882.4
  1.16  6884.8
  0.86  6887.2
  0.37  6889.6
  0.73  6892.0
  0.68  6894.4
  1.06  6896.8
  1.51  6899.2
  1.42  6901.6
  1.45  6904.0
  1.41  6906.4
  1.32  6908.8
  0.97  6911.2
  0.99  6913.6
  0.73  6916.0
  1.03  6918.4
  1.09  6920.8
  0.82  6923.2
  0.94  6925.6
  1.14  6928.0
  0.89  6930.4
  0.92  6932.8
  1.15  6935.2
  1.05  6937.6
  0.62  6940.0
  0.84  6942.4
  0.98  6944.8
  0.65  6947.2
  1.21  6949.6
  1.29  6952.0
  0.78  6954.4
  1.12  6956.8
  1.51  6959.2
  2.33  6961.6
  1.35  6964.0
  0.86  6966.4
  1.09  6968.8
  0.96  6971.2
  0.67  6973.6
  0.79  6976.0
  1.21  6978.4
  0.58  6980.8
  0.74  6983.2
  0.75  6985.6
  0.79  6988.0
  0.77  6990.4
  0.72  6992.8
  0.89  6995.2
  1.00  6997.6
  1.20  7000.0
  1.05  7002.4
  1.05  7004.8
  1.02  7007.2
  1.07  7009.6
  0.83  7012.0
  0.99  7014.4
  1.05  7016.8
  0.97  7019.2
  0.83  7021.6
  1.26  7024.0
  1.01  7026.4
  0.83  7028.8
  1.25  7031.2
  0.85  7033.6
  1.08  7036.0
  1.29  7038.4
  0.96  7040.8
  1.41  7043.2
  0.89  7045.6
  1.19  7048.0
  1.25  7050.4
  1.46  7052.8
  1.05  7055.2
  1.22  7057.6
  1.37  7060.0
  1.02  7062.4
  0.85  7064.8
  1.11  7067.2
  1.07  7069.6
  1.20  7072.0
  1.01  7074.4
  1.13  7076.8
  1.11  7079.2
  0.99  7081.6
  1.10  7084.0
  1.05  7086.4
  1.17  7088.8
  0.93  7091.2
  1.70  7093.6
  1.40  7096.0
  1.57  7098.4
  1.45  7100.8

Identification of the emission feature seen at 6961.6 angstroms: H-beta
